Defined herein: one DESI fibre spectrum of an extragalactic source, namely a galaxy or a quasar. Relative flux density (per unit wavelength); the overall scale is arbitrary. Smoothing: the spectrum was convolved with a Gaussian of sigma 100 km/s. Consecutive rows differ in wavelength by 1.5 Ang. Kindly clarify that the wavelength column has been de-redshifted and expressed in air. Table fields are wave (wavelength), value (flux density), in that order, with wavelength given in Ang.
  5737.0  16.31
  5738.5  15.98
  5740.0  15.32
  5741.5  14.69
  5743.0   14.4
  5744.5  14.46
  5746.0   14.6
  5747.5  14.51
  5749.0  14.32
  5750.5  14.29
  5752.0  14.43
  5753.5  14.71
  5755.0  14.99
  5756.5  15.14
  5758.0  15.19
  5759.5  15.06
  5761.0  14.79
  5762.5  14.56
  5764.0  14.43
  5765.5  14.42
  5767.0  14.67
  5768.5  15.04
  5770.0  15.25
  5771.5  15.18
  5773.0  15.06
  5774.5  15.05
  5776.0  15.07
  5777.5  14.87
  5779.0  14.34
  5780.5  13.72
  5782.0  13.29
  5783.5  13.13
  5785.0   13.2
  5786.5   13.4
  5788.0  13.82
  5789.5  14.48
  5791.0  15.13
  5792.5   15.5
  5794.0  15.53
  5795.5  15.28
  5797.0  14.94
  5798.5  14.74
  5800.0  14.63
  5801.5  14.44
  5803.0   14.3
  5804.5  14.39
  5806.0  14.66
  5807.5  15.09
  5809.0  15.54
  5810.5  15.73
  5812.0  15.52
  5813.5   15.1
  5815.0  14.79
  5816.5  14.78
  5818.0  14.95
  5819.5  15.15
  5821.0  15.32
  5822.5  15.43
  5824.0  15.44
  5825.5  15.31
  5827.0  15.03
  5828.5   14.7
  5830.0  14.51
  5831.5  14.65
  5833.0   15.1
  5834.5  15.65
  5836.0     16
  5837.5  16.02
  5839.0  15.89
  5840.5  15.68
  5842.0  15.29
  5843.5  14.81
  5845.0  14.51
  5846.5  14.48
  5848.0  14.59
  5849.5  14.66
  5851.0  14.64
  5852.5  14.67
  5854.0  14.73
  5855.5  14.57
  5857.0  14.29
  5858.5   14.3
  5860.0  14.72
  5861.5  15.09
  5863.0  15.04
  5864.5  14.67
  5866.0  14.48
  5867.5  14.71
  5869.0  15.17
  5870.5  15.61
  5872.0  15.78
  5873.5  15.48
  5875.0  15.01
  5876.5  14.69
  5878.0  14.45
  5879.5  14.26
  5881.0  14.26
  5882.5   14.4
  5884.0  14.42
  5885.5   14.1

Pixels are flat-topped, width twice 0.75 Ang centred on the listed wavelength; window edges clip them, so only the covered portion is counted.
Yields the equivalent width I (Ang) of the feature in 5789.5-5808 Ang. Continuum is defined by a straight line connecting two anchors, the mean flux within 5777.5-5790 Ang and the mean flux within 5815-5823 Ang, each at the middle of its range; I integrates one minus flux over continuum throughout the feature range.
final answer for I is -0.7 Ang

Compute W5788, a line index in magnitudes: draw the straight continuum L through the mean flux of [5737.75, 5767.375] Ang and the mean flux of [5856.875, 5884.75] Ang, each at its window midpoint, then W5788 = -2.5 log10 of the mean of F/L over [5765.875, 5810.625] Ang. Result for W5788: 0.01 mag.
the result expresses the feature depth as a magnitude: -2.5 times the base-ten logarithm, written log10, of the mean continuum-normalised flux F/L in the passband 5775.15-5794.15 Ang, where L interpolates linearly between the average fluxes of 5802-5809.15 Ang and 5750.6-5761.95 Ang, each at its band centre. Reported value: 0.04 mag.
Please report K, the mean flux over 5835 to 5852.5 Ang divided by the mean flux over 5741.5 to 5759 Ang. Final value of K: 1.03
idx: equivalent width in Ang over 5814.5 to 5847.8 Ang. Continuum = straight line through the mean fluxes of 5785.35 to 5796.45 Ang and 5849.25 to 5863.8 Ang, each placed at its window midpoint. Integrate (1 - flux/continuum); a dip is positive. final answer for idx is -1.1 Ang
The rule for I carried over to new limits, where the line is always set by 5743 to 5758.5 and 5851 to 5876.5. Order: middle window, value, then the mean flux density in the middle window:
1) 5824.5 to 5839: -0.4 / 15.3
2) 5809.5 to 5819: -0.2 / 15.2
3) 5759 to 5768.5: 0.0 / 14.7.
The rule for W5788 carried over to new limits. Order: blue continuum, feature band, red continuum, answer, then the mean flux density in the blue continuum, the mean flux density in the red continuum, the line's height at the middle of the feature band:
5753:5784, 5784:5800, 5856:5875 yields 0.012 mag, 14.7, 14.9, 14.7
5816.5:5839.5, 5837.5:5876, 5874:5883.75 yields -0.007 mag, 15.3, 14.5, 14.8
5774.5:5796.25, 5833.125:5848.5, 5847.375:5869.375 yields -0.050 mag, 14.4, 14.7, 14.6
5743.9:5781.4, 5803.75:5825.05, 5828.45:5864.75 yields -0.020 mag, 14.7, 14.9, 14.9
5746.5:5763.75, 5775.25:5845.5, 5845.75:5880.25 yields -0.009 mag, 14.7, 14.8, 14.8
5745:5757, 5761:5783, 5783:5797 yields -0.008 mag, 14.6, 14.4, 14.5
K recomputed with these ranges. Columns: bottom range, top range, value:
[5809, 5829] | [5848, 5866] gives 0.96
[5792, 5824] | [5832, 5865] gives 1.00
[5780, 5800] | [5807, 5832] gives 1.05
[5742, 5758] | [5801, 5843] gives 1.04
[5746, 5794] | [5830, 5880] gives 1.03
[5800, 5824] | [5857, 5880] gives 0.99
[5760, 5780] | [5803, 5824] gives 1.02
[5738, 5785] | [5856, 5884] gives 1.01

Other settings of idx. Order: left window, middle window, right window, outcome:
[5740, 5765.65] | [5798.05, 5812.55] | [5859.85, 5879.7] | -0.1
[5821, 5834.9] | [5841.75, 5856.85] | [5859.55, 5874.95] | 0.4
